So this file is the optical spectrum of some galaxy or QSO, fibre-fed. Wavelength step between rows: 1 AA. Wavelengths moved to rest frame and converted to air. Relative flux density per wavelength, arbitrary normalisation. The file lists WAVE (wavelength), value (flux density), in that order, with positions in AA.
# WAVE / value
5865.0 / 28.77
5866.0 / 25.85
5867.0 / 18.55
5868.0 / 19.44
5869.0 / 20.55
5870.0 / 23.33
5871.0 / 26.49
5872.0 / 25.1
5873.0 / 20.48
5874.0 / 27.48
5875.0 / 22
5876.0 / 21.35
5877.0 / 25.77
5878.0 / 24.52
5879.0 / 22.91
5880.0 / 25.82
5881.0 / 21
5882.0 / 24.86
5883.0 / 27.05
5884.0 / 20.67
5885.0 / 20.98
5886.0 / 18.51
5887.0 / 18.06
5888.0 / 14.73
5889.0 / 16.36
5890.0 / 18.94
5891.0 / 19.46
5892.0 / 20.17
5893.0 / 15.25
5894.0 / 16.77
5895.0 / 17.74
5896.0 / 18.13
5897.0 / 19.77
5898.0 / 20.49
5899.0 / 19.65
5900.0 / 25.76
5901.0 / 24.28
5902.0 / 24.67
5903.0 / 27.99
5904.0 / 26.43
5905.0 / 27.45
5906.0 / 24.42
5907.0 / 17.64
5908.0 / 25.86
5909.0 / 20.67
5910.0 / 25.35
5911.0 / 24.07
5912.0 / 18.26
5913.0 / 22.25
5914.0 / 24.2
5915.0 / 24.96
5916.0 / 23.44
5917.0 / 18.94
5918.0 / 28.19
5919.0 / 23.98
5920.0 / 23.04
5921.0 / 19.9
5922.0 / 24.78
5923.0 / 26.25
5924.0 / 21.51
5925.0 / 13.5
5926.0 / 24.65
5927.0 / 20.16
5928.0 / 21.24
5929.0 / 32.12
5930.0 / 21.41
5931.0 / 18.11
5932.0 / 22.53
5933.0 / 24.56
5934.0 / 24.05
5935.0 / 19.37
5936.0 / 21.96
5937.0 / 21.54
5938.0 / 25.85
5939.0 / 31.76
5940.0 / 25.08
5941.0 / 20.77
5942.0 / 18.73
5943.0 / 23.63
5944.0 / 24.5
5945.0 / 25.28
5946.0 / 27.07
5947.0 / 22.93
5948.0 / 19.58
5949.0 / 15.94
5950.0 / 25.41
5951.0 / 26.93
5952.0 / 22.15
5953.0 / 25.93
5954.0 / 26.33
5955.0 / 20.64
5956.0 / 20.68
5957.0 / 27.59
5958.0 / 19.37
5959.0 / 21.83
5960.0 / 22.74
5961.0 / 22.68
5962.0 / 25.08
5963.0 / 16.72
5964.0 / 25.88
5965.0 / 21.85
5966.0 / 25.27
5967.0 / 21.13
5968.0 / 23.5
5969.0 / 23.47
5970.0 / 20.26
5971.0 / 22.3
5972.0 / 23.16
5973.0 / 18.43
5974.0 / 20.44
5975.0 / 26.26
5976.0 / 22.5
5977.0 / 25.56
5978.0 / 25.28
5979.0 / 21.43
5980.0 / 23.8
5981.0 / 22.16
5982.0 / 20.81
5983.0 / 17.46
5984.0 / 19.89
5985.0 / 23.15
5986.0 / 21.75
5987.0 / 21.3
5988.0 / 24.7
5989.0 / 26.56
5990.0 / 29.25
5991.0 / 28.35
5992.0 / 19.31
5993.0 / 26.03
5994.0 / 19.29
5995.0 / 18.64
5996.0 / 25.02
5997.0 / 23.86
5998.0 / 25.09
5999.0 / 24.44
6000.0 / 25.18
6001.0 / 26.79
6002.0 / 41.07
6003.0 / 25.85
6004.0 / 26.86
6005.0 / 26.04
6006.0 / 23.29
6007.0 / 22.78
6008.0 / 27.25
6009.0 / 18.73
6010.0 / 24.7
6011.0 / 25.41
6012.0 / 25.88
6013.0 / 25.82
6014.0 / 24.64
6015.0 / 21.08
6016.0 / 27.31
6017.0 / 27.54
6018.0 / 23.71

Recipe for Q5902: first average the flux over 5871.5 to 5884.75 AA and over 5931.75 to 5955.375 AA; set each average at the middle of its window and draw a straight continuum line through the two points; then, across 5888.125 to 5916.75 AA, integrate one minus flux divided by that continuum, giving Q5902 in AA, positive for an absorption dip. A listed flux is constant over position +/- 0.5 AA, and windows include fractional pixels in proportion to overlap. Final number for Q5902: 2.3 AA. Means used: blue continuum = 23.7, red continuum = 23.5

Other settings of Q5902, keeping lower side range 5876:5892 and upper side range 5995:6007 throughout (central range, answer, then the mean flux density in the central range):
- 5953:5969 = 1.1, 22.9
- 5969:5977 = 0.9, 22.2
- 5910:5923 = -0.3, 23.2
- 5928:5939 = 0.0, 23.5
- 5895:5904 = -0.2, 22.5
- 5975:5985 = 1.2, 22.4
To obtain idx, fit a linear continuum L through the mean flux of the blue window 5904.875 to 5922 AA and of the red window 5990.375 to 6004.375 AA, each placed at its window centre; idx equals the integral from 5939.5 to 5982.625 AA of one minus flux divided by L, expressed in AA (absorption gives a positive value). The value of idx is 2.82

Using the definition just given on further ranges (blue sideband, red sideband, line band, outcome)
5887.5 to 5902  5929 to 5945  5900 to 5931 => -3.14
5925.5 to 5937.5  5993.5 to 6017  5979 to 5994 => 0.89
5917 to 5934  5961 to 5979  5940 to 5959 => -0.20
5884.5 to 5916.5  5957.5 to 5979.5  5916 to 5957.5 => -2.23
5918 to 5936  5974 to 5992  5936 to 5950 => -0.32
